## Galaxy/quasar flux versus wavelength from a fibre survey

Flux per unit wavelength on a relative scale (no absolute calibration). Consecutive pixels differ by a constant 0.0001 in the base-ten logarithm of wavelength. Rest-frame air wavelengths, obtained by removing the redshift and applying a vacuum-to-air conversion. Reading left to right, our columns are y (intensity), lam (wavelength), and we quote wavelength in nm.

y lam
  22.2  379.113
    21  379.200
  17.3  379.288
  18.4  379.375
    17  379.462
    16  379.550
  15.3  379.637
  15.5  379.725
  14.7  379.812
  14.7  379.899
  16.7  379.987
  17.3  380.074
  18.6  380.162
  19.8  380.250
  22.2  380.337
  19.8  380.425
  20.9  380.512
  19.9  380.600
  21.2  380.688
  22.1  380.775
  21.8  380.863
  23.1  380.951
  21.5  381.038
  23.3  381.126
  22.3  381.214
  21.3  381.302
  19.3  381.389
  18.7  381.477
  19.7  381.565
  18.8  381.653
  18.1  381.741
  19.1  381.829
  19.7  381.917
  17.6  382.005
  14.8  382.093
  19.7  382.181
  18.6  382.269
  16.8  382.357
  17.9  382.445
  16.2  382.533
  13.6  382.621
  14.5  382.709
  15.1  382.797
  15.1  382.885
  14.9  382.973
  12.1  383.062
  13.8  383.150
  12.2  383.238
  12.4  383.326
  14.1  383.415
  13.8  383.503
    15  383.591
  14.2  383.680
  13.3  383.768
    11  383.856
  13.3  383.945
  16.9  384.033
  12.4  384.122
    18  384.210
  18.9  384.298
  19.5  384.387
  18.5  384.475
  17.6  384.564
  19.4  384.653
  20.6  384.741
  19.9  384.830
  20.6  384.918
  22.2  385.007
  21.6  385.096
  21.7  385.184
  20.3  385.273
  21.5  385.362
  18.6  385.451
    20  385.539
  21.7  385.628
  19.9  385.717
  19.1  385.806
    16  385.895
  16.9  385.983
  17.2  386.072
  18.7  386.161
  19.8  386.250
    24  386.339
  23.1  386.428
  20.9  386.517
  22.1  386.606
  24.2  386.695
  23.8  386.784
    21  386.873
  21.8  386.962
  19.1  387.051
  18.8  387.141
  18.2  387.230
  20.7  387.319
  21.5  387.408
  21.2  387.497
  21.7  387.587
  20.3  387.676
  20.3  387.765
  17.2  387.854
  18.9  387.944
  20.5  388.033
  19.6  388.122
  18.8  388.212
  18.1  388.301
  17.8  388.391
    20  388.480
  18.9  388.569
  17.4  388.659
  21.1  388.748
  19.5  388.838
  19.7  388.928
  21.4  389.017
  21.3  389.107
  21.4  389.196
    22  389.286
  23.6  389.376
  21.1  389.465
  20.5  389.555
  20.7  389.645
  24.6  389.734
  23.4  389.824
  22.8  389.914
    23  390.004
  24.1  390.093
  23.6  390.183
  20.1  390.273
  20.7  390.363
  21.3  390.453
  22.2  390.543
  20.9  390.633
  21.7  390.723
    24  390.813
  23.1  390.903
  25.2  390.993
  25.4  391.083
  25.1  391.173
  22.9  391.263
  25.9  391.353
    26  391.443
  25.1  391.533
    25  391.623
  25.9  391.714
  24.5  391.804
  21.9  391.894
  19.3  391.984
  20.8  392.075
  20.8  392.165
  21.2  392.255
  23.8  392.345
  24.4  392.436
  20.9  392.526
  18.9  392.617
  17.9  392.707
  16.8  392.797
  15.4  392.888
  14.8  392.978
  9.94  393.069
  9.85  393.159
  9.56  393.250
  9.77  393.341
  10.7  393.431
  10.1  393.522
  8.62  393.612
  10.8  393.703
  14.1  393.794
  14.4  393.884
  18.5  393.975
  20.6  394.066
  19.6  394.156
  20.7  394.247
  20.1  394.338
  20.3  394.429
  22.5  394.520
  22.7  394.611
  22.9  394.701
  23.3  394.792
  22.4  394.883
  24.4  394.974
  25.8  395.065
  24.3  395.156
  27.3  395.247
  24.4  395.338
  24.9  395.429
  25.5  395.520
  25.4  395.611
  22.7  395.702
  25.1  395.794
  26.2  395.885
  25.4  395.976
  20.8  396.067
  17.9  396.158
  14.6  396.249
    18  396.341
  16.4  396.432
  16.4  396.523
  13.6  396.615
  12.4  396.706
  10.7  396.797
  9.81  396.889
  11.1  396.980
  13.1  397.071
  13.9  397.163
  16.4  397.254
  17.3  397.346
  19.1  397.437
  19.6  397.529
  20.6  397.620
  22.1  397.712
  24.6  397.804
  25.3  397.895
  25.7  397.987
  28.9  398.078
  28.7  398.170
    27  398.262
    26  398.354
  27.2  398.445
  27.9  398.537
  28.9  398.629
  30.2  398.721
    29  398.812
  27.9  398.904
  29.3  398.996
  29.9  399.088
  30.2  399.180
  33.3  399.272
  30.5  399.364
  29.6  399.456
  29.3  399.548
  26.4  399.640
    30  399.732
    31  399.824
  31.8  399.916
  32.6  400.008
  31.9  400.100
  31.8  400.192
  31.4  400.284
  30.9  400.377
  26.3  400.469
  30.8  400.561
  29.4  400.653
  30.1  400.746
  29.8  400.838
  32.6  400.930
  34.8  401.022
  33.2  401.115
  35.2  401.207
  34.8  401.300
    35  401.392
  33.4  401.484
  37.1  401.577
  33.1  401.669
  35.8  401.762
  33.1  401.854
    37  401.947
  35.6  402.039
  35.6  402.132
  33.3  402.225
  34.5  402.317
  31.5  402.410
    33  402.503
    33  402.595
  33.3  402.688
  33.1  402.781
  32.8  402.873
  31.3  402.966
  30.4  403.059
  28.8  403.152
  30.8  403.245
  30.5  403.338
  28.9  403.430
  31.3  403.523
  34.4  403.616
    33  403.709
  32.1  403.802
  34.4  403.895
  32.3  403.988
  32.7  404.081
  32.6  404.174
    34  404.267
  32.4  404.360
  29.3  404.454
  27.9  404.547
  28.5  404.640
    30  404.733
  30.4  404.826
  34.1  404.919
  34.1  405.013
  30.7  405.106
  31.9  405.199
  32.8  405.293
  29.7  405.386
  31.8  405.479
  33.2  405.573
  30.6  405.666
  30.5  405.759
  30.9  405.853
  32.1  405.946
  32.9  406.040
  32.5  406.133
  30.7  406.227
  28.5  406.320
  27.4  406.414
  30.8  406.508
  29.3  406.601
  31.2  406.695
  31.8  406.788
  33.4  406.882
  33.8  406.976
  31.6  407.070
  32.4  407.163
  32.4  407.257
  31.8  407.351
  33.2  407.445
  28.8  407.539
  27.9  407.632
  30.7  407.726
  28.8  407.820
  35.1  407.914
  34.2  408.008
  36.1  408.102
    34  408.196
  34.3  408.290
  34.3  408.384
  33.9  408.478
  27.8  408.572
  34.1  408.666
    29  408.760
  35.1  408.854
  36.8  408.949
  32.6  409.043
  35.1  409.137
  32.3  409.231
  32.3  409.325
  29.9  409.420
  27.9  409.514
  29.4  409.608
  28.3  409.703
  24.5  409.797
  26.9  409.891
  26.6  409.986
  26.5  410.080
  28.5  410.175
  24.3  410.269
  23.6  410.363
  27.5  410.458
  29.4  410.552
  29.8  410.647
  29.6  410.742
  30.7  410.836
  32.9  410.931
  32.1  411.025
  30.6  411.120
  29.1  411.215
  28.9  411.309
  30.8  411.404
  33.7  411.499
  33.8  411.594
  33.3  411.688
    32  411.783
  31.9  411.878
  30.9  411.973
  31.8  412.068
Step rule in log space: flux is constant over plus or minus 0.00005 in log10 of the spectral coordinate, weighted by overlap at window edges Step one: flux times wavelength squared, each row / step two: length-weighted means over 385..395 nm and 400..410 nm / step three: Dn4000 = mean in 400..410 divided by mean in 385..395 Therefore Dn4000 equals 1.7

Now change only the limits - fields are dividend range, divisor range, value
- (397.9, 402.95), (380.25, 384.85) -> 1.95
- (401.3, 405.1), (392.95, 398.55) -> 1.75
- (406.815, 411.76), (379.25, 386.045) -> 1.98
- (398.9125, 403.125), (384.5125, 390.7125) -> 1.67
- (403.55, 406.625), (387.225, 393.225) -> 1.62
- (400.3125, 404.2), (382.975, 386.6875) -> 1.99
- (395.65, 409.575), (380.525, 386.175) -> 1.81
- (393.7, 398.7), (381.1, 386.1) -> 1.28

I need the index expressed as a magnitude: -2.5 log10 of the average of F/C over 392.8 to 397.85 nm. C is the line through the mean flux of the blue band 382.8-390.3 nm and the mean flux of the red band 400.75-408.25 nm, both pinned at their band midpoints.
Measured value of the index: 0.37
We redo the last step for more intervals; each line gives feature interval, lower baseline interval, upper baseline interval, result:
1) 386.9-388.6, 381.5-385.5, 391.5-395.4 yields -0.101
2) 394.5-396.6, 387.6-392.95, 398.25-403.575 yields 0.175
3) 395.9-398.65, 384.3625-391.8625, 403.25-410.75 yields 0.289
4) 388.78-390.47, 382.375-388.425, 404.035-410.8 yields -0.056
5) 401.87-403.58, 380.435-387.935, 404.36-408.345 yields -0.110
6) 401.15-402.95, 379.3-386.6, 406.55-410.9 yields -0.235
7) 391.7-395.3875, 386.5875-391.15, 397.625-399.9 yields 0.285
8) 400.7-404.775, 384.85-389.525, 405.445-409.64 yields -0.125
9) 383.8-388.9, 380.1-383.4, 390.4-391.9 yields 0.081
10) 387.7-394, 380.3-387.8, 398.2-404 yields 0.191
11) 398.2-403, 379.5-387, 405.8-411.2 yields -0.172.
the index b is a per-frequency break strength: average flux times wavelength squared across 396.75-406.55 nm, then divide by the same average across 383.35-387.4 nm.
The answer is 1.71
